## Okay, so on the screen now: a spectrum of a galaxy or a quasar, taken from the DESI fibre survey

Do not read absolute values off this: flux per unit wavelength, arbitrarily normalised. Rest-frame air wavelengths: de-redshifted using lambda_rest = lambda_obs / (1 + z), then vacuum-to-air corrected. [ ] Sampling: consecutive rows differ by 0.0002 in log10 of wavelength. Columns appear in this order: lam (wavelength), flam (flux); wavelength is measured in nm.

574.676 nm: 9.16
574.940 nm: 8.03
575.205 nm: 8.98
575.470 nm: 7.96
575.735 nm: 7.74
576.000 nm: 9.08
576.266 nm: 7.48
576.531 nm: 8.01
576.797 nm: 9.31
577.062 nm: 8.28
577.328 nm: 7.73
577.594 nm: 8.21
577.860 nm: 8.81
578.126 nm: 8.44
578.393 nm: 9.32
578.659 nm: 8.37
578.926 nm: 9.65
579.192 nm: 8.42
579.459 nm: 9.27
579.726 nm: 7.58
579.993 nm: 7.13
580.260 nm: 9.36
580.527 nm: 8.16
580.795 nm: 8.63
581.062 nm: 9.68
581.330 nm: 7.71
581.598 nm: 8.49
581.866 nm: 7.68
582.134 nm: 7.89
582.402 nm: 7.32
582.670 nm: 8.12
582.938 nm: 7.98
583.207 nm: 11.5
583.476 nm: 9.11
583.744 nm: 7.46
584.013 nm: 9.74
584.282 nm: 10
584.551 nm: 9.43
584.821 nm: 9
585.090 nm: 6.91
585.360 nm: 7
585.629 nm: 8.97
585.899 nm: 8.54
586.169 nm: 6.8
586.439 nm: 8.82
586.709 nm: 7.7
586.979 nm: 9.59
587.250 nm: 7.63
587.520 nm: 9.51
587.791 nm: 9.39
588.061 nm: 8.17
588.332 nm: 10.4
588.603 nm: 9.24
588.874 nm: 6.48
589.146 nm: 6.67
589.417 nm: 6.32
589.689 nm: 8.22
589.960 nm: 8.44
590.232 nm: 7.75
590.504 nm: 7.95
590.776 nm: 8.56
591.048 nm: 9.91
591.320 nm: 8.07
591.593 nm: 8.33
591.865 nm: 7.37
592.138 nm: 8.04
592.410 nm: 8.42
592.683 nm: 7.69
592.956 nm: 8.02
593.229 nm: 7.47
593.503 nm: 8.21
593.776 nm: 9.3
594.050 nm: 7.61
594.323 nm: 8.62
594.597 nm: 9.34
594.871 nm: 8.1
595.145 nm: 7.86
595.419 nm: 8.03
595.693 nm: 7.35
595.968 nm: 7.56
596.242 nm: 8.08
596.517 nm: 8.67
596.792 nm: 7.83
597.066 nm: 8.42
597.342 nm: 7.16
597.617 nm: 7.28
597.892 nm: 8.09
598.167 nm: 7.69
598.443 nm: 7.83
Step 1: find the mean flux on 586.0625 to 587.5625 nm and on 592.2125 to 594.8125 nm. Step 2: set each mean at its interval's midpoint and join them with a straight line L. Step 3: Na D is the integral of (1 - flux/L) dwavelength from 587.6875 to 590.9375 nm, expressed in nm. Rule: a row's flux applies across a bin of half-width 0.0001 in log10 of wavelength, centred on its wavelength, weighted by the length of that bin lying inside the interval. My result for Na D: 0.06 nm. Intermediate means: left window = 8.3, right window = 8.29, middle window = 8.13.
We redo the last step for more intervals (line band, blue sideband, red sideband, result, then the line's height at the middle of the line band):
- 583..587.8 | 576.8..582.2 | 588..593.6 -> -0.251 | 8.26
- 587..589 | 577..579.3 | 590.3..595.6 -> -0.093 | 8.36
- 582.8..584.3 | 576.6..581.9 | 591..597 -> -0.148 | 8.41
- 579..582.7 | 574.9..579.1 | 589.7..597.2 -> 0.059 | 8.41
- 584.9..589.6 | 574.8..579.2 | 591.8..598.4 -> 0.041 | 8.21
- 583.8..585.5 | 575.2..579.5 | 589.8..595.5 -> -0.049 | 8.38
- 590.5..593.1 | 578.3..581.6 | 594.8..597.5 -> -0.053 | 8.08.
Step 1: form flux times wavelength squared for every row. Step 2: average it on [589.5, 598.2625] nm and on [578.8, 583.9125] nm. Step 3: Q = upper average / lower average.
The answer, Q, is 1.00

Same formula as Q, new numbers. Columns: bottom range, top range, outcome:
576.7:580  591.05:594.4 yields 1.00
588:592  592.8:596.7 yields 1.02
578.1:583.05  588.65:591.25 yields 0.97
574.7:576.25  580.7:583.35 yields 1.04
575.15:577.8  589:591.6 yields 1.01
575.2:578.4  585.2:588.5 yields 1.06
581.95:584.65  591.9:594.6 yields 0.96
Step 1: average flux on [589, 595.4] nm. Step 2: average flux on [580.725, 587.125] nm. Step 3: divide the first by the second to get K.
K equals 0.95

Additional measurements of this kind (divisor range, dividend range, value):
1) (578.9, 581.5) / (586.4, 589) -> 1.02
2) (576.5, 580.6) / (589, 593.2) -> 0.94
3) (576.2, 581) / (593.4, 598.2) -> 0.95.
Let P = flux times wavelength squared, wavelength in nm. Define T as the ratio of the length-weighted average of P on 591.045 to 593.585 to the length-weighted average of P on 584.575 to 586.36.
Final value 1.0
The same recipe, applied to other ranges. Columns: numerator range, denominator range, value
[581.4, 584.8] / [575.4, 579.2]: 1.05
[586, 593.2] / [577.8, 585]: 0.97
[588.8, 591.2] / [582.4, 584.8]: 0.89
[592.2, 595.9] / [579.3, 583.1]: 1.03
